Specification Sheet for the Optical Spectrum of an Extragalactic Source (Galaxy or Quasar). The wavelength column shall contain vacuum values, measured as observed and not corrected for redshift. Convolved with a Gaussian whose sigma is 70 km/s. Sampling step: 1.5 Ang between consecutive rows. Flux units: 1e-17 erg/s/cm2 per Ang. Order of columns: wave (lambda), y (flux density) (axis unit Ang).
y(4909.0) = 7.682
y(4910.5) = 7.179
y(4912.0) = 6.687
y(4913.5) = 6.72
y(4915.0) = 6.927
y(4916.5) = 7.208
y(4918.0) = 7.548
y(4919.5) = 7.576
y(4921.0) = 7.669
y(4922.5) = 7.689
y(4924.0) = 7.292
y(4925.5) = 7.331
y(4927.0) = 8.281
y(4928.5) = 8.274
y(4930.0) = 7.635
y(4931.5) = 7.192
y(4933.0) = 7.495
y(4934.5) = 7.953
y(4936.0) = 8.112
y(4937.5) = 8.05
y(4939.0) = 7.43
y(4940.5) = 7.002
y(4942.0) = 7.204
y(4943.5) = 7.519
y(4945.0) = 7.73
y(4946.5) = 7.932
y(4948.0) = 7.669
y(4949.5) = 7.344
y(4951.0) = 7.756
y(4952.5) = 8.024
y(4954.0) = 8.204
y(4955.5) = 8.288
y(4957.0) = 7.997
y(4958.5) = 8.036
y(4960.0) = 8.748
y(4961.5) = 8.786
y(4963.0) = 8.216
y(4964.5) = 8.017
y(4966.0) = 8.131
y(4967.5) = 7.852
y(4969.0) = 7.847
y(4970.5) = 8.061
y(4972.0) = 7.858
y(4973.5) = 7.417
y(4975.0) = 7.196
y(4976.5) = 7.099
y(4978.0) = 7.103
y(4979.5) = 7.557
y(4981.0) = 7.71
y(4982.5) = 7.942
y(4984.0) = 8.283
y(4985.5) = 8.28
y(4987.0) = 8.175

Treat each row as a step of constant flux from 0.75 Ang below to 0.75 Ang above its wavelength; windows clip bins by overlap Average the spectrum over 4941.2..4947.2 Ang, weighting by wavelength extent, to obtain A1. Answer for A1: 7.59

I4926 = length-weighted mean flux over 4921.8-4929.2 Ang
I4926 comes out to 7.77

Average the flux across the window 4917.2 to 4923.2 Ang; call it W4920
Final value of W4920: 7.62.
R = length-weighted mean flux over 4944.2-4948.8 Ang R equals 7.77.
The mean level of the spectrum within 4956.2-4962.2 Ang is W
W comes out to 8.39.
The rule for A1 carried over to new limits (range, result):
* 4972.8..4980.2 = 7.27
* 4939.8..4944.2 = 7.24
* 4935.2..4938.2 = 8.08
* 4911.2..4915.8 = 6.79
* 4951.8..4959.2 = 8.11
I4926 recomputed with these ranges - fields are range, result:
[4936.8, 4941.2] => 7.49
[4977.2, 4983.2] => 7.57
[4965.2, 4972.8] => 7.95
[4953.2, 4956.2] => 8.24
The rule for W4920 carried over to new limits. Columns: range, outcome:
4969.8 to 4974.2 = 7.78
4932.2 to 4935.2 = 7.71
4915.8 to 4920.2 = 7.45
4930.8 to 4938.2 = 7.76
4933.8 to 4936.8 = 8.03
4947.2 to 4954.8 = 7.8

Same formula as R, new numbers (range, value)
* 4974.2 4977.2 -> 7.15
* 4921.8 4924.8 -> 7.48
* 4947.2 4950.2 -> 7.52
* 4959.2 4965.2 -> 8.44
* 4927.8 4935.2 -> 7.7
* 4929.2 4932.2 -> 7.43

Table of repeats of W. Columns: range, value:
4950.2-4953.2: 7.88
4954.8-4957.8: 8.14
